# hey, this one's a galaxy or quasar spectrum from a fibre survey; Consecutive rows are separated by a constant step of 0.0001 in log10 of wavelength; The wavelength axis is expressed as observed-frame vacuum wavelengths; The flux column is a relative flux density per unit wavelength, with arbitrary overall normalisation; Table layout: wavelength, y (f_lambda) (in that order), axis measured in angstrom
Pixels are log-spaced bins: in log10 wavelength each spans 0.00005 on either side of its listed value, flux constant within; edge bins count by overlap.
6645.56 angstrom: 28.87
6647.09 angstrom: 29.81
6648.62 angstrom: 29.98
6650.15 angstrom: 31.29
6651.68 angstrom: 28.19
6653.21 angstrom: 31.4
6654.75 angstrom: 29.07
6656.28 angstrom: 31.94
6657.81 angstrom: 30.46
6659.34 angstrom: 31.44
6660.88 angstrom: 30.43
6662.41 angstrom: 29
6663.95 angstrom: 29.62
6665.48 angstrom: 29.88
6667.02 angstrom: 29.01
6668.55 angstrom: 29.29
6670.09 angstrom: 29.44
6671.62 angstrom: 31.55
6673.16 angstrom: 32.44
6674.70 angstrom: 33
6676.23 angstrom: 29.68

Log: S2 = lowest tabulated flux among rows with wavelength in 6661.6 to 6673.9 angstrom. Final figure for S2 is 29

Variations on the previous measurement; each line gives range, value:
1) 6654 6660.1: 29.07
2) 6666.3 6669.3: 29.01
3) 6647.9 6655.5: 28.19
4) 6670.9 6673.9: 31.55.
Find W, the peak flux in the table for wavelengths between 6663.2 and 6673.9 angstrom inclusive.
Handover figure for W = 32.44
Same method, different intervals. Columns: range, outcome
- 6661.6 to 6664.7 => 29.62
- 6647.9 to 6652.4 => 31.29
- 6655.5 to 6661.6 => 31.94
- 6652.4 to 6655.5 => 31.4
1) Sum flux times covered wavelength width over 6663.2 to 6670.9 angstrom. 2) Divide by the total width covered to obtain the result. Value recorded 29.5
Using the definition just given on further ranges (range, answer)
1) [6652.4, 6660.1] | 30.9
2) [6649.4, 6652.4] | 29.8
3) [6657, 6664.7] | 30.2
